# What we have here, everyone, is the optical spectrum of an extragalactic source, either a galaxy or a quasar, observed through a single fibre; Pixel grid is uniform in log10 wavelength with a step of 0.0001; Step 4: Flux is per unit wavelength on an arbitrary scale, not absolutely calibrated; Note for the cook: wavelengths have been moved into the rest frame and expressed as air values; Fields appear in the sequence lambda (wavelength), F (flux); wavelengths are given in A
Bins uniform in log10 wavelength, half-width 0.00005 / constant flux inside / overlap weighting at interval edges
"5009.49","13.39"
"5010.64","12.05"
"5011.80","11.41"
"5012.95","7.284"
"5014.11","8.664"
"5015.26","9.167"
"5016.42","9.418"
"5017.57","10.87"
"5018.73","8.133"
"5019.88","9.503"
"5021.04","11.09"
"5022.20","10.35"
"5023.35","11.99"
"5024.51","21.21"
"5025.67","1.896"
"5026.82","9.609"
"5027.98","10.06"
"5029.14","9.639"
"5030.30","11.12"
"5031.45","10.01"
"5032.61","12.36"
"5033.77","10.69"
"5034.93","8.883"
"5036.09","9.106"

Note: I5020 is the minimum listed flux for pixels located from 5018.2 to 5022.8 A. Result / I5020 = 8.133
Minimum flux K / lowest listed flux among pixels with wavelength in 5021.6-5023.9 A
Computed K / 10.35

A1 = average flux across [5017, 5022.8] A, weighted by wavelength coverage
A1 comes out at 10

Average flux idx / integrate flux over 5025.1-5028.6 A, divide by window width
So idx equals 7.23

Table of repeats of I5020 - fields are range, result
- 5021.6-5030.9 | 1.896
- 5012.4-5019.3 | 7.284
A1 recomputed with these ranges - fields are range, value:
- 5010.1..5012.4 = 11.7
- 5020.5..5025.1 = 13.7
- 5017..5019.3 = 9.48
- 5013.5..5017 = 9.07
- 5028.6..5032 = 10.3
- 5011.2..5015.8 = 9.14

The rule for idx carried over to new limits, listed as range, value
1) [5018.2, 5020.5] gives 8.88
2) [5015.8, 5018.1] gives 10.1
